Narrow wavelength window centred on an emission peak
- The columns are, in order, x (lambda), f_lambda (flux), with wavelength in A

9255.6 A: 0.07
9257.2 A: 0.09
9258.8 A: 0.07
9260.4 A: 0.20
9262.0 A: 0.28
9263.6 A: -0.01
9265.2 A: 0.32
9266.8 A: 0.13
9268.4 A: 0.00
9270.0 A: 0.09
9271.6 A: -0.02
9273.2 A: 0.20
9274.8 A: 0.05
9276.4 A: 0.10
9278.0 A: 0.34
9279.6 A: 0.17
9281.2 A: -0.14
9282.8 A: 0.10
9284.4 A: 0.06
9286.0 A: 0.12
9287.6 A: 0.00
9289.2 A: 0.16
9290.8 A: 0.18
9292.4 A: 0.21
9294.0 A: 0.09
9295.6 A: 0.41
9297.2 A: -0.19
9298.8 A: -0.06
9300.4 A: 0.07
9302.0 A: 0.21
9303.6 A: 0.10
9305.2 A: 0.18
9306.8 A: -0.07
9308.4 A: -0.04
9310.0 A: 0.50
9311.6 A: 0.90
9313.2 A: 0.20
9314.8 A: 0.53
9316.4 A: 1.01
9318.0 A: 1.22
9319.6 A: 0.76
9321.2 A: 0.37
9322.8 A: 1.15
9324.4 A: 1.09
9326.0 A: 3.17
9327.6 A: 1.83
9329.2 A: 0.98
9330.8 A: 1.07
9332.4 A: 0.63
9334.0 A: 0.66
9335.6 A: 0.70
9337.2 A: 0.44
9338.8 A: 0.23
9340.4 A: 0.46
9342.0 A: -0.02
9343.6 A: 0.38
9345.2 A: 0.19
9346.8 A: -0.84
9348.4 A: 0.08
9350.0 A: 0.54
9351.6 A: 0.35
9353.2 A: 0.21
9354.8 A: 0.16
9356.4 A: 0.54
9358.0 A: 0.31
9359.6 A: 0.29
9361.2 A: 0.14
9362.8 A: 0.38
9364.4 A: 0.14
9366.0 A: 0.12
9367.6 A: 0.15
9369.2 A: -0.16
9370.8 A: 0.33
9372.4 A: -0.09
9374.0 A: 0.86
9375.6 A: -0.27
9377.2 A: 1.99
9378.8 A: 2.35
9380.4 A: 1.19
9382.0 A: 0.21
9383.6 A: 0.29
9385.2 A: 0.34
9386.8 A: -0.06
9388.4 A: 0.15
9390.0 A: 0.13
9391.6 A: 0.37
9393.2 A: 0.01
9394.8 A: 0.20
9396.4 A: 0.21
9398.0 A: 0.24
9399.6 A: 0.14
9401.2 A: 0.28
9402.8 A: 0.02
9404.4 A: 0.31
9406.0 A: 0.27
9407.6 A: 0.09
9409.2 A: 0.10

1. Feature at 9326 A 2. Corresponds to [O II]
